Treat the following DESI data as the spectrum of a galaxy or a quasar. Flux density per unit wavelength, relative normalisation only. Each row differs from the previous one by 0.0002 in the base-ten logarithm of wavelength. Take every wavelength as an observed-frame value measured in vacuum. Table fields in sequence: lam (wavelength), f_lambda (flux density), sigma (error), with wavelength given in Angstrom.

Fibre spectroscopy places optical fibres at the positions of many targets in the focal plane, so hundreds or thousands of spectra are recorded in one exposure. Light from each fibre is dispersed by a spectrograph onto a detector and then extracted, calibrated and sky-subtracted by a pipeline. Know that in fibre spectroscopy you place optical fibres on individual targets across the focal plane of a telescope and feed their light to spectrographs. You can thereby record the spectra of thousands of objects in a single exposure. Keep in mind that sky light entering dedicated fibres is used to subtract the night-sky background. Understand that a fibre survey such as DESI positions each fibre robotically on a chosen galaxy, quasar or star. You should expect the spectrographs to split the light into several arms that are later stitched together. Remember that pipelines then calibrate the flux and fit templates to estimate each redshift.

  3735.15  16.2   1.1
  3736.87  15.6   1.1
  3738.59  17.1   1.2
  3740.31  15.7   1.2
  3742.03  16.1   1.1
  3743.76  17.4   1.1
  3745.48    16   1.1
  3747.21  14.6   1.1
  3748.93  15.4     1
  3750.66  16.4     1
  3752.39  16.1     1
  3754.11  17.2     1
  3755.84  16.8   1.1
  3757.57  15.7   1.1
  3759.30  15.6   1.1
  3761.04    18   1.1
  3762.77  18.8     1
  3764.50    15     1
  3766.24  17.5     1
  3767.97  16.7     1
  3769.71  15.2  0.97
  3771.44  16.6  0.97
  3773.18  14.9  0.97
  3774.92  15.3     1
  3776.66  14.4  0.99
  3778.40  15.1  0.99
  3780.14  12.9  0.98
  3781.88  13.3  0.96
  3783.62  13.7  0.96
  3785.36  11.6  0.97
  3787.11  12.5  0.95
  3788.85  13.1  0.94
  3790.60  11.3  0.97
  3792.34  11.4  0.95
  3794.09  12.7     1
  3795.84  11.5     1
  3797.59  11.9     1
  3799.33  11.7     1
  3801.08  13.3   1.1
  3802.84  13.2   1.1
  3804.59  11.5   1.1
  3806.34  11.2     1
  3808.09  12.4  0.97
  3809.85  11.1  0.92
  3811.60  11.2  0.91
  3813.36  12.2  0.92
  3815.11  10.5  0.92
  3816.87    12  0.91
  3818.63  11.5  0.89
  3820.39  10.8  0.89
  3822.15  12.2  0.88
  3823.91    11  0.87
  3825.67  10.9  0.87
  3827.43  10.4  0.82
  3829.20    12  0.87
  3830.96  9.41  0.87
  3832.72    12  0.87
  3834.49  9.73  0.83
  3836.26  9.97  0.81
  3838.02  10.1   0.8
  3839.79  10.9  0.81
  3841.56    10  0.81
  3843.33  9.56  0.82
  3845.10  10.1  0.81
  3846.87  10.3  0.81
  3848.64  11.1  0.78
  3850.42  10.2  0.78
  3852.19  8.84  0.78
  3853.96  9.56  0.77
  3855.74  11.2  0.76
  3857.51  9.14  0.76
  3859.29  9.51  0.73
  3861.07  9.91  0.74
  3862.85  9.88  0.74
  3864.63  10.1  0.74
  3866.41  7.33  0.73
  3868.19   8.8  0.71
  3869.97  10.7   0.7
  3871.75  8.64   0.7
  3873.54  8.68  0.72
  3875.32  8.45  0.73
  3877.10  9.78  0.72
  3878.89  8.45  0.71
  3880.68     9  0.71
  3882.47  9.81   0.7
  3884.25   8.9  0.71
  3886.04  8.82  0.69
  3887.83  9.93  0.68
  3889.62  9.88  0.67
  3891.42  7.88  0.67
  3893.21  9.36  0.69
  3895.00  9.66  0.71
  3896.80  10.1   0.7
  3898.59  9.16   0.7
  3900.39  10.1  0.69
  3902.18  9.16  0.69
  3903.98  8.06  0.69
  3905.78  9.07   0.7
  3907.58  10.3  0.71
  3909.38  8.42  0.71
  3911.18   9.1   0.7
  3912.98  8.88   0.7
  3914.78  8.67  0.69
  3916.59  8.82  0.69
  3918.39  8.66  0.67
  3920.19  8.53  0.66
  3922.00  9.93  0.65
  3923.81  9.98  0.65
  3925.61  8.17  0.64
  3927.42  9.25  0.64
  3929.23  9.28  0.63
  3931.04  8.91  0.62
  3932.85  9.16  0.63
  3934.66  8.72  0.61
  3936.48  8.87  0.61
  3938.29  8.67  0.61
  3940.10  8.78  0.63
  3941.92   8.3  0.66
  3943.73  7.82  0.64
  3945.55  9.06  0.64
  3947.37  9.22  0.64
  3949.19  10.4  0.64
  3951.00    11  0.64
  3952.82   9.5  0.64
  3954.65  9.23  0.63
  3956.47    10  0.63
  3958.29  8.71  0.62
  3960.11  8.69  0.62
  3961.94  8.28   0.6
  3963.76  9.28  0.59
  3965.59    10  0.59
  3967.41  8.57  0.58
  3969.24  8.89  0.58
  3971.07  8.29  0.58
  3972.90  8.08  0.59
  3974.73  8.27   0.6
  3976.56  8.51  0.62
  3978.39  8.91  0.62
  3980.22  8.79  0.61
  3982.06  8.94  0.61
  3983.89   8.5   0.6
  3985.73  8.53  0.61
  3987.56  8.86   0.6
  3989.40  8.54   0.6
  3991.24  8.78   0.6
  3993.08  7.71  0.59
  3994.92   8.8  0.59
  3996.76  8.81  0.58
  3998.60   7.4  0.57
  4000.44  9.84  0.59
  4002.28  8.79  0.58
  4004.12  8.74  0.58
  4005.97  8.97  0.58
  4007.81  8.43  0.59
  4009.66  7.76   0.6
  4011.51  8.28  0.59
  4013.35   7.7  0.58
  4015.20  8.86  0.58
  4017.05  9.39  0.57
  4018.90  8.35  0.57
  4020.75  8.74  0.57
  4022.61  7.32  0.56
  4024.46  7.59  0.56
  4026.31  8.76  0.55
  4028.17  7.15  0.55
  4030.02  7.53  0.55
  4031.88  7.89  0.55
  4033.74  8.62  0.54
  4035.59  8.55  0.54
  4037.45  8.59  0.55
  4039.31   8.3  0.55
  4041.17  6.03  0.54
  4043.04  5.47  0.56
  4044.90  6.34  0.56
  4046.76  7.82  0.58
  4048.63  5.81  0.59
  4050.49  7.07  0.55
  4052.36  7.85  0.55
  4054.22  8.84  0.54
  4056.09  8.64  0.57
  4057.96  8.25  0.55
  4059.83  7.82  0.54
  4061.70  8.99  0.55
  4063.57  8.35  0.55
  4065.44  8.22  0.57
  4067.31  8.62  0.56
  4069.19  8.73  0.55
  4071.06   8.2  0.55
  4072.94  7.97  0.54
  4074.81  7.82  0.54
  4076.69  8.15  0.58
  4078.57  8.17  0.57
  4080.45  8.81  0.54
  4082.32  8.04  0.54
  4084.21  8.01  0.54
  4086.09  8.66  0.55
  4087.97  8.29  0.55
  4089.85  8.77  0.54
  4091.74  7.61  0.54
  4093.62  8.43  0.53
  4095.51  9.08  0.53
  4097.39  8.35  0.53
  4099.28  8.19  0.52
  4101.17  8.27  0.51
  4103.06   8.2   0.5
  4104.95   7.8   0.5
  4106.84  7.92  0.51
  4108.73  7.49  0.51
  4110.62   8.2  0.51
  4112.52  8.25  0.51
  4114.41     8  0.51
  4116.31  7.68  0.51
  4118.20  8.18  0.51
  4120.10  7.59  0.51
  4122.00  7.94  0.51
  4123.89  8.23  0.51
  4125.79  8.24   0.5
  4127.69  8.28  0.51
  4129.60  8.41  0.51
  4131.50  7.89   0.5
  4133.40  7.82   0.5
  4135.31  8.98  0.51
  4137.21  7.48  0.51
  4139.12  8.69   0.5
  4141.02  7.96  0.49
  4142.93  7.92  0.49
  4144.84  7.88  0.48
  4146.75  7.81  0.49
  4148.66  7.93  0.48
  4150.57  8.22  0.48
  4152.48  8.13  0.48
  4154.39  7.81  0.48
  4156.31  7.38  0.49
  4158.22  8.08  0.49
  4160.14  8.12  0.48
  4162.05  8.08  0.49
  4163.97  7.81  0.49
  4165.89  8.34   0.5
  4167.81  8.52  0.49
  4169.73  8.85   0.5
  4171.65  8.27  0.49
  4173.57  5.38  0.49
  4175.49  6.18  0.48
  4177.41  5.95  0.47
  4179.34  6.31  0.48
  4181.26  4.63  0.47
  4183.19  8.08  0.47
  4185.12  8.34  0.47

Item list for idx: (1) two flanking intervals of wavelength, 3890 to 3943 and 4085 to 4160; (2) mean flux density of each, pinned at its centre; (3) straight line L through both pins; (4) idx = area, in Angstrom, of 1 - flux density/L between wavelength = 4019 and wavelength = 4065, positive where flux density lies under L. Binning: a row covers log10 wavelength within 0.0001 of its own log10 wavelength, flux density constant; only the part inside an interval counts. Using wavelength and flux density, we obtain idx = 3.7 Angstrom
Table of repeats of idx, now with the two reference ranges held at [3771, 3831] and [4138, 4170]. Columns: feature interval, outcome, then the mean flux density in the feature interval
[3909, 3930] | 3.7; 8.99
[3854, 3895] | 7.7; 9.29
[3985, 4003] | 2.5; 8.61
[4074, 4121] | 3.2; 8.16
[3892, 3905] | 2.1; 9.33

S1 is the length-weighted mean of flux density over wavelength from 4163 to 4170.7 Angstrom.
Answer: 8.37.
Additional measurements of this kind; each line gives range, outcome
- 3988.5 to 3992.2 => 8.64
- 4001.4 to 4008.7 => 8.74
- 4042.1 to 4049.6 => 6.36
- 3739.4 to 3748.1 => 16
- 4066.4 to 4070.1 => 8.66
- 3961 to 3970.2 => 9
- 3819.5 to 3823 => 11.5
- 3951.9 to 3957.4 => 9.57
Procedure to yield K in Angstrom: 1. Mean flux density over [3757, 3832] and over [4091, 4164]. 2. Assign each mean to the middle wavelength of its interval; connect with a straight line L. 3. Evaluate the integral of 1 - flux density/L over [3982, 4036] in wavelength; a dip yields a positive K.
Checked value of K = 8.0 Angstrom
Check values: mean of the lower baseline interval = 13.1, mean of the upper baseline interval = 8.06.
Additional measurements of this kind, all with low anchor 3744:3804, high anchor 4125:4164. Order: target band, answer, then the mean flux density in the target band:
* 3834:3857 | 5.5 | 10.1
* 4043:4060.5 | 4.0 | 7.48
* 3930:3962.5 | 6.9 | 9.08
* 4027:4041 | 2.8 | 7.99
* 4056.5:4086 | 3.3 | 8.29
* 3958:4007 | 10.0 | 8.68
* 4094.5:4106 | 0.7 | 8.31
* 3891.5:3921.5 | 7.7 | 9.11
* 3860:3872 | 3.3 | 9.38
